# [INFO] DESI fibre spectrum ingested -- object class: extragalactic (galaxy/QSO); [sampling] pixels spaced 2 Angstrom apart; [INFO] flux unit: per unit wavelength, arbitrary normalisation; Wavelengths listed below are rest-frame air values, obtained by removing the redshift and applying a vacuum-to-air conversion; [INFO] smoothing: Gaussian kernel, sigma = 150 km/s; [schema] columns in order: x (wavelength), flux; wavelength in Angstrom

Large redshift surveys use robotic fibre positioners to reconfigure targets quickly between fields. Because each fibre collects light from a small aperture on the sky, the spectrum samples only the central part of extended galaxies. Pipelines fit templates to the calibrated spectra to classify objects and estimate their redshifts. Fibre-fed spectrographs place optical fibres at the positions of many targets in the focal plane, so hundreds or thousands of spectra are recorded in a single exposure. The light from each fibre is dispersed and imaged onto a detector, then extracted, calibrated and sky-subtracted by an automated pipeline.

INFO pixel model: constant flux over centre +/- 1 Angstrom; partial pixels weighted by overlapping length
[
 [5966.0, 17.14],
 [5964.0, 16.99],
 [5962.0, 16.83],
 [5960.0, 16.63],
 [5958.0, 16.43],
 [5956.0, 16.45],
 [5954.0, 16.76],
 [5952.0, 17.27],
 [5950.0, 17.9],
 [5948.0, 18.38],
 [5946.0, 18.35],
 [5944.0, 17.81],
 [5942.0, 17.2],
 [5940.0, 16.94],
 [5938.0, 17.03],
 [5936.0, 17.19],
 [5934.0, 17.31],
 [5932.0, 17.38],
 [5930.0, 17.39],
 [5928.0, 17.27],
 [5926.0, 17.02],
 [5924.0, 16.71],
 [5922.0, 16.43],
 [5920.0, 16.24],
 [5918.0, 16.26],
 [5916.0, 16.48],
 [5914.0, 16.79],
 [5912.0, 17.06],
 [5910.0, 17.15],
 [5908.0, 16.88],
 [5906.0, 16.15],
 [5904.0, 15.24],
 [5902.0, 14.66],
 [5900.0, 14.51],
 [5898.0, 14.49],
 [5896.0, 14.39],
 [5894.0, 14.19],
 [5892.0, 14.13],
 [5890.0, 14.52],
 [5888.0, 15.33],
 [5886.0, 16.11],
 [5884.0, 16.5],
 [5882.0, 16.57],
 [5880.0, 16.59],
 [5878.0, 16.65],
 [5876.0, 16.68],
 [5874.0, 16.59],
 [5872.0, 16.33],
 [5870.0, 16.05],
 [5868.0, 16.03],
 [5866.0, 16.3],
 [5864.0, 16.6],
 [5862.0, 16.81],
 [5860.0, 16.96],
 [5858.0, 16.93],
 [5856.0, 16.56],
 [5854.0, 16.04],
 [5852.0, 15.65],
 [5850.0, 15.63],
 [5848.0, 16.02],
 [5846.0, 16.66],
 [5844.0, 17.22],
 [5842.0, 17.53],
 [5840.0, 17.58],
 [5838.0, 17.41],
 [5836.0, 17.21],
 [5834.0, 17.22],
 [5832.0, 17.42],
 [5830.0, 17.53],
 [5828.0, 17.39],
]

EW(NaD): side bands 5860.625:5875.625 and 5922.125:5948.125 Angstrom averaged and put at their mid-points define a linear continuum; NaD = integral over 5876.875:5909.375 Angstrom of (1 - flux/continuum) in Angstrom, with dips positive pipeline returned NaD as 2.5 Angstrom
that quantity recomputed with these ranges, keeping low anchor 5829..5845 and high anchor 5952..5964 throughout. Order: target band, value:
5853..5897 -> 2.92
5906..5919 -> 0.18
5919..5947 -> -0.53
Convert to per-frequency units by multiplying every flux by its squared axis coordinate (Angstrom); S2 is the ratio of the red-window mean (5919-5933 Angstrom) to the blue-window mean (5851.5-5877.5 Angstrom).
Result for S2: 1.05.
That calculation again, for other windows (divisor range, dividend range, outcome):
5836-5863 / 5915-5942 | 1.04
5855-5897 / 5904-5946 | 1.07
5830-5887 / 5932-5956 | 1.08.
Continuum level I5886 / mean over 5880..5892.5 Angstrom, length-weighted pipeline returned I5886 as 15.7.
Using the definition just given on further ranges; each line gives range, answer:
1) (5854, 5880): 16.5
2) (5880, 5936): 16.1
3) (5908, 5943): 16.9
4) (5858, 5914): 15.9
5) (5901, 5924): 16.3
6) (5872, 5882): 16.6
